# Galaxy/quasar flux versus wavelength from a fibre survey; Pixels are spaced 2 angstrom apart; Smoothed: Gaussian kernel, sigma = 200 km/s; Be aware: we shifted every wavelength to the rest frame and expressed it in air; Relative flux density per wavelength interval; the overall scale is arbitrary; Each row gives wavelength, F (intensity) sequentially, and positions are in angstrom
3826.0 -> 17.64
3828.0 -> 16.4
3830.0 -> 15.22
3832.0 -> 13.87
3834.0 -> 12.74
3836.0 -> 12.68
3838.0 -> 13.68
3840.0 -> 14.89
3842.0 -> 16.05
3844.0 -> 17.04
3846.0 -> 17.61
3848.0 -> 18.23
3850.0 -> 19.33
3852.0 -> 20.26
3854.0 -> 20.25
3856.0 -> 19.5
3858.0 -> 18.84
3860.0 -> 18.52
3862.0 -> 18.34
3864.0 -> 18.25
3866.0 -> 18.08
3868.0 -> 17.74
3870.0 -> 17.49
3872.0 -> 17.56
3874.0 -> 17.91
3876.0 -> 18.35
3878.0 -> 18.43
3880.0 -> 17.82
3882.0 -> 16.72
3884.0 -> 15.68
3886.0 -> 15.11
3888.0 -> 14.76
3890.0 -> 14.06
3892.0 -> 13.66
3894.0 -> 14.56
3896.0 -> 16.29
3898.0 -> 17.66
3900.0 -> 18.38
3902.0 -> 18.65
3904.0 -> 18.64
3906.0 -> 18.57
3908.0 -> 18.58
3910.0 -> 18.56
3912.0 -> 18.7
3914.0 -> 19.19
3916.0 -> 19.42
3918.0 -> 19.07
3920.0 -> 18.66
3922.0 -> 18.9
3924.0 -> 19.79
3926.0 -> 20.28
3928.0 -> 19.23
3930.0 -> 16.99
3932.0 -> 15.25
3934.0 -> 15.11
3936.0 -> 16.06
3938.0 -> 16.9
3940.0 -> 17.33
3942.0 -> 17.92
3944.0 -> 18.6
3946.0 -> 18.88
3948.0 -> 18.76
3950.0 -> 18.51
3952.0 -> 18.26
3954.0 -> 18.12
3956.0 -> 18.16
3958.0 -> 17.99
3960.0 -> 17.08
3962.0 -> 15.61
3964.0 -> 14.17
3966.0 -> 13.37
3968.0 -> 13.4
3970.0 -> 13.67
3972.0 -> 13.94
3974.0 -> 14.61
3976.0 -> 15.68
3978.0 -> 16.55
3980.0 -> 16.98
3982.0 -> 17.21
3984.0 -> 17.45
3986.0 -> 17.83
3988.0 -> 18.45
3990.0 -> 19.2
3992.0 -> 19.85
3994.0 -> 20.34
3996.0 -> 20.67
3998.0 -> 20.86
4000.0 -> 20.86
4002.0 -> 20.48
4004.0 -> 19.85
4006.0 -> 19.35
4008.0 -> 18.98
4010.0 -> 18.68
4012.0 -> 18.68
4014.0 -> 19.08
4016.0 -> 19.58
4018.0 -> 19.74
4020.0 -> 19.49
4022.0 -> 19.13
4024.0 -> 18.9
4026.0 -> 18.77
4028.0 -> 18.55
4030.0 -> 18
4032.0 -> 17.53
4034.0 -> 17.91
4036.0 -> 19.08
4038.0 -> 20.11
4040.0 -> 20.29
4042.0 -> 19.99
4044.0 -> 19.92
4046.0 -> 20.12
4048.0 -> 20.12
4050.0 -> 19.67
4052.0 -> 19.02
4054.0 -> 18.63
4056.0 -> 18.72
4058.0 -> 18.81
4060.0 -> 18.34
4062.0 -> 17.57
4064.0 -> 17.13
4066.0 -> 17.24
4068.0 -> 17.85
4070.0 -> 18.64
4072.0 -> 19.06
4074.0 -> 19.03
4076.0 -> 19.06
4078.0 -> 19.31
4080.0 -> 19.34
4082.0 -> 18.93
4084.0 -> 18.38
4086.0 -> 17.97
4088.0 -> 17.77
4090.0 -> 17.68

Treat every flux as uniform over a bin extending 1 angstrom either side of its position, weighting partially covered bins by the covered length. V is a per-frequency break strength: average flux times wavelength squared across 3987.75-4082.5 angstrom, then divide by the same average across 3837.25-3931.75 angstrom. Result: 1.16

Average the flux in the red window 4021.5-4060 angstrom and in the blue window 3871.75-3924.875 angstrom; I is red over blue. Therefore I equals 1.09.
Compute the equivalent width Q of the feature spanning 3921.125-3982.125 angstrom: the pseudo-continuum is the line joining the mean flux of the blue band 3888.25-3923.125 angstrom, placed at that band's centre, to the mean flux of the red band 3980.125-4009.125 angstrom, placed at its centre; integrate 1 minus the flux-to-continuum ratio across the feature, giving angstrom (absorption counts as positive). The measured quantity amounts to 5.4 angstrom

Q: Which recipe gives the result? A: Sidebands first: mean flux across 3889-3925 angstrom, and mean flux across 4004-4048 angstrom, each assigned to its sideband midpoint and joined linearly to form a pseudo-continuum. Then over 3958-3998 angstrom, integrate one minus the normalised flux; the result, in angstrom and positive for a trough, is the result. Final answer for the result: 4.03 angstrom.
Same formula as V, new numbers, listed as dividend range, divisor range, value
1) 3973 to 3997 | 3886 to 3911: 1.11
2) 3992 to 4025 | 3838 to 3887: 1.19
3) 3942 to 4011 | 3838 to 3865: 1.05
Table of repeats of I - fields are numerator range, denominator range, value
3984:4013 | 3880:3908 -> 1.18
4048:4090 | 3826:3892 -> 1.10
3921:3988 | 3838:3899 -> 0.98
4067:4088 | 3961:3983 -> 1.25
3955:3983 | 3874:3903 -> 0.95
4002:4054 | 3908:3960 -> 1.06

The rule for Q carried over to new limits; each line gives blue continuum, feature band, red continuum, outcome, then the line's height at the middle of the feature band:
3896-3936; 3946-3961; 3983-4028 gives 0.4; 18.7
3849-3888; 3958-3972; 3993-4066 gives 3.0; 18.7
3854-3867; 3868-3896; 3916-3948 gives 3.2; 18.5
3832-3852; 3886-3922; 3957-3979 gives -4.5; 15.5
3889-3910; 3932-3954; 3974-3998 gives 0.0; 17.6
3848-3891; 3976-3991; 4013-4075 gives 0.8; 18.5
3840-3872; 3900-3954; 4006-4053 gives 1.1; 18.6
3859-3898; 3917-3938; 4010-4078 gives -0.5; 17.4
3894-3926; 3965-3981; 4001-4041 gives 3.5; 18.9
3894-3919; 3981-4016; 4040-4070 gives -1.2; 18.6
